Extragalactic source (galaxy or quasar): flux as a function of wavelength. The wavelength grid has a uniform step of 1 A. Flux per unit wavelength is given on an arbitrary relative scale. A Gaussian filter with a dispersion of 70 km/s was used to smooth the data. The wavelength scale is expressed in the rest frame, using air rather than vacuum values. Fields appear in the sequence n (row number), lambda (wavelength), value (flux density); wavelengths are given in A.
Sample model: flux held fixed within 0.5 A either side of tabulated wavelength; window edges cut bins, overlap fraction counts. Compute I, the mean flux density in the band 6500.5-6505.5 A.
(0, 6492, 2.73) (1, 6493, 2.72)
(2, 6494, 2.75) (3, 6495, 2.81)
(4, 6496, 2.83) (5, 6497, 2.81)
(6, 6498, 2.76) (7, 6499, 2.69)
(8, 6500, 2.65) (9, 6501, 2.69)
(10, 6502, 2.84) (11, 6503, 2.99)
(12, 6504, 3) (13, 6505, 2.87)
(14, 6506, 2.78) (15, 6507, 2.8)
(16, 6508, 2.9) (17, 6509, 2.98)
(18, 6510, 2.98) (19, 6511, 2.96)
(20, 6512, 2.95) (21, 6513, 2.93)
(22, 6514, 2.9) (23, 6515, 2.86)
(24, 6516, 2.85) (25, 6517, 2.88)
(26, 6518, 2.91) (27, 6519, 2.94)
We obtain 2.88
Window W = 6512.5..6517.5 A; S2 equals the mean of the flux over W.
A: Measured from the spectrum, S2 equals 2.88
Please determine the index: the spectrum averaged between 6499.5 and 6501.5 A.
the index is 2.67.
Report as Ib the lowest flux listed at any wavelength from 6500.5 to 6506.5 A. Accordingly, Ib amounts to 2.69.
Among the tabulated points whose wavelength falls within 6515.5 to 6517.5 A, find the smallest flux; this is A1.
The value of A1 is 2.85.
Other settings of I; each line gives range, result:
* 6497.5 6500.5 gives 2.7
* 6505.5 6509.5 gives 2.87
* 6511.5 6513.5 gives 2.94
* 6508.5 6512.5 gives 2.97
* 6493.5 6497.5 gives 2.8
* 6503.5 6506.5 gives 2.88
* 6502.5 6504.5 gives 3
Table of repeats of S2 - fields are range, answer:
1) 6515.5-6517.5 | 2.87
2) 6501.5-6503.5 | 2.92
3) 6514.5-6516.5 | 2.85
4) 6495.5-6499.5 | 2.77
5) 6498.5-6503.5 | 2.77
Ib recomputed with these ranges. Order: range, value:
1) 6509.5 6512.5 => 2.95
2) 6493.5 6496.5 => 2.75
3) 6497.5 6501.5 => 2.65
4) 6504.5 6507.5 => 2.78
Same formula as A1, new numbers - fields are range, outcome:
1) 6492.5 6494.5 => 2.72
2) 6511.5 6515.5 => 2.86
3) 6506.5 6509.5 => 2.8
